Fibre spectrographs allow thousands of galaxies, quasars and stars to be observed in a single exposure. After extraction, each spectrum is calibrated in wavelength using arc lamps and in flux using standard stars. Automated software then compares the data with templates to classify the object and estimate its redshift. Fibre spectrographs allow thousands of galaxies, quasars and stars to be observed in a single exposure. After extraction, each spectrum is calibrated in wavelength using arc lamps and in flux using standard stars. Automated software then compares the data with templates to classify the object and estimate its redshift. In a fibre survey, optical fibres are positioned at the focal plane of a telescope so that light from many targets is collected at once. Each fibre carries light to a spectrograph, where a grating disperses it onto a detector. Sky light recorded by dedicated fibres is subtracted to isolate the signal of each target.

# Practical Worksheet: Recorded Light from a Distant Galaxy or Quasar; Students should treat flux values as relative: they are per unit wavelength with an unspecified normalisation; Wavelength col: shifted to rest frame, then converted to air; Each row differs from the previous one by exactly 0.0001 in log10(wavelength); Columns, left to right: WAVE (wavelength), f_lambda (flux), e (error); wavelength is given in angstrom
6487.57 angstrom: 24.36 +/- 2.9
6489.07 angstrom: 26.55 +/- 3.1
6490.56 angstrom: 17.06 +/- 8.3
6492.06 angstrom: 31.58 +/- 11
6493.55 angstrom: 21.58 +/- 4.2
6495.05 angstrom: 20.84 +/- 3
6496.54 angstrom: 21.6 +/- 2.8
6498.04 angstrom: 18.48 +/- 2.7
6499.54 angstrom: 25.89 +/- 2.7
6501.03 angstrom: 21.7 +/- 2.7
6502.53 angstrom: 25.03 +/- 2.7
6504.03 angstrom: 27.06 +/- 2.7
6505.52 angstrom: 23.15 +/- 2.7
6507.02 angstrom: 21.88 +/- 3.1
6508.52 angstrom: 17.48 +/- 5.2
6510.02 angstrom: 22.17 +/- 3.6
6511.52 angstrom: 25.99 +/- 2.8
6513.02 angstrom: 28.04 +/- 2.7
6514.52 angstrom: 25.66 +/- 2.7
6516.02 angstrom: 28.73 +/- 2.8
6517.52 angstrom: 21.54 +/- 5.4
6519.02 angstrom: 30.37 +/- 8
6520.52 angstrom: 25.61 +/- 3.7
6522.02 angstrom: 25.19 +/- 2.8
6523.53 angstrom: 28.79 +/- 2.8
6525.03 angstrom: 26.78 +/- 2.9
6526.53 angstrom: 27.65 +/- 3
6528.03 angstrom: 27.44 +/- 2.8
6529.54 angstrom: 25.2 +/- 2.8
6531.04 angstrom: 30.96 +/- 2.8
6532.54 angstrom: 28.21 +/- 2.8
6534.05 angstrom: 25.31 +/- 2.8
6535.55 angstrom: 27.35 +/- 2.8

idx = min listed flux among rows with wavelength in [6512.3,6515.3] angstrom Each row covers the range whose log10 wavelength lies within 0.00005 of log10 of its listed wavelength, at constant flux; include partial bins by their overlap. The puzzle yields 25.66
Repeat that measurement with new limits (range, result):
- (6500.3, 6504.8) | 21.7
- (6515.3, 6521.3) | 21.54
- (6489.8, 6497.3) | 17.06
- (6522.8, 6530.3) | 25.2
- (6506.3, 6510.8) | 17.48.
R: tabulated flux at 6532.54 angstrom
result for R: 28.21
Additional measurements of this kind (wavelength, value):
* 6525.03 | 26.78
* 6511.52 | 25.99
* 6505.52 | 23.15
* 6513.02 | 28.04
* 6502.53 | 25.03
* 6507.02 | 21.88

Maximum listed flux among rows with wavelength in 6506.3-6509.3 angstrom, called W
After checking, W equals 21.88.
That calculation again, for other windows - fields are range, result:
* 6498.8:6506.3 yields 27.06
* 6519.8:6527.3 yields 28.79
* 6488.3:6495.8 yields 31.58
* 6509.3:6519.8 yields 30.37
